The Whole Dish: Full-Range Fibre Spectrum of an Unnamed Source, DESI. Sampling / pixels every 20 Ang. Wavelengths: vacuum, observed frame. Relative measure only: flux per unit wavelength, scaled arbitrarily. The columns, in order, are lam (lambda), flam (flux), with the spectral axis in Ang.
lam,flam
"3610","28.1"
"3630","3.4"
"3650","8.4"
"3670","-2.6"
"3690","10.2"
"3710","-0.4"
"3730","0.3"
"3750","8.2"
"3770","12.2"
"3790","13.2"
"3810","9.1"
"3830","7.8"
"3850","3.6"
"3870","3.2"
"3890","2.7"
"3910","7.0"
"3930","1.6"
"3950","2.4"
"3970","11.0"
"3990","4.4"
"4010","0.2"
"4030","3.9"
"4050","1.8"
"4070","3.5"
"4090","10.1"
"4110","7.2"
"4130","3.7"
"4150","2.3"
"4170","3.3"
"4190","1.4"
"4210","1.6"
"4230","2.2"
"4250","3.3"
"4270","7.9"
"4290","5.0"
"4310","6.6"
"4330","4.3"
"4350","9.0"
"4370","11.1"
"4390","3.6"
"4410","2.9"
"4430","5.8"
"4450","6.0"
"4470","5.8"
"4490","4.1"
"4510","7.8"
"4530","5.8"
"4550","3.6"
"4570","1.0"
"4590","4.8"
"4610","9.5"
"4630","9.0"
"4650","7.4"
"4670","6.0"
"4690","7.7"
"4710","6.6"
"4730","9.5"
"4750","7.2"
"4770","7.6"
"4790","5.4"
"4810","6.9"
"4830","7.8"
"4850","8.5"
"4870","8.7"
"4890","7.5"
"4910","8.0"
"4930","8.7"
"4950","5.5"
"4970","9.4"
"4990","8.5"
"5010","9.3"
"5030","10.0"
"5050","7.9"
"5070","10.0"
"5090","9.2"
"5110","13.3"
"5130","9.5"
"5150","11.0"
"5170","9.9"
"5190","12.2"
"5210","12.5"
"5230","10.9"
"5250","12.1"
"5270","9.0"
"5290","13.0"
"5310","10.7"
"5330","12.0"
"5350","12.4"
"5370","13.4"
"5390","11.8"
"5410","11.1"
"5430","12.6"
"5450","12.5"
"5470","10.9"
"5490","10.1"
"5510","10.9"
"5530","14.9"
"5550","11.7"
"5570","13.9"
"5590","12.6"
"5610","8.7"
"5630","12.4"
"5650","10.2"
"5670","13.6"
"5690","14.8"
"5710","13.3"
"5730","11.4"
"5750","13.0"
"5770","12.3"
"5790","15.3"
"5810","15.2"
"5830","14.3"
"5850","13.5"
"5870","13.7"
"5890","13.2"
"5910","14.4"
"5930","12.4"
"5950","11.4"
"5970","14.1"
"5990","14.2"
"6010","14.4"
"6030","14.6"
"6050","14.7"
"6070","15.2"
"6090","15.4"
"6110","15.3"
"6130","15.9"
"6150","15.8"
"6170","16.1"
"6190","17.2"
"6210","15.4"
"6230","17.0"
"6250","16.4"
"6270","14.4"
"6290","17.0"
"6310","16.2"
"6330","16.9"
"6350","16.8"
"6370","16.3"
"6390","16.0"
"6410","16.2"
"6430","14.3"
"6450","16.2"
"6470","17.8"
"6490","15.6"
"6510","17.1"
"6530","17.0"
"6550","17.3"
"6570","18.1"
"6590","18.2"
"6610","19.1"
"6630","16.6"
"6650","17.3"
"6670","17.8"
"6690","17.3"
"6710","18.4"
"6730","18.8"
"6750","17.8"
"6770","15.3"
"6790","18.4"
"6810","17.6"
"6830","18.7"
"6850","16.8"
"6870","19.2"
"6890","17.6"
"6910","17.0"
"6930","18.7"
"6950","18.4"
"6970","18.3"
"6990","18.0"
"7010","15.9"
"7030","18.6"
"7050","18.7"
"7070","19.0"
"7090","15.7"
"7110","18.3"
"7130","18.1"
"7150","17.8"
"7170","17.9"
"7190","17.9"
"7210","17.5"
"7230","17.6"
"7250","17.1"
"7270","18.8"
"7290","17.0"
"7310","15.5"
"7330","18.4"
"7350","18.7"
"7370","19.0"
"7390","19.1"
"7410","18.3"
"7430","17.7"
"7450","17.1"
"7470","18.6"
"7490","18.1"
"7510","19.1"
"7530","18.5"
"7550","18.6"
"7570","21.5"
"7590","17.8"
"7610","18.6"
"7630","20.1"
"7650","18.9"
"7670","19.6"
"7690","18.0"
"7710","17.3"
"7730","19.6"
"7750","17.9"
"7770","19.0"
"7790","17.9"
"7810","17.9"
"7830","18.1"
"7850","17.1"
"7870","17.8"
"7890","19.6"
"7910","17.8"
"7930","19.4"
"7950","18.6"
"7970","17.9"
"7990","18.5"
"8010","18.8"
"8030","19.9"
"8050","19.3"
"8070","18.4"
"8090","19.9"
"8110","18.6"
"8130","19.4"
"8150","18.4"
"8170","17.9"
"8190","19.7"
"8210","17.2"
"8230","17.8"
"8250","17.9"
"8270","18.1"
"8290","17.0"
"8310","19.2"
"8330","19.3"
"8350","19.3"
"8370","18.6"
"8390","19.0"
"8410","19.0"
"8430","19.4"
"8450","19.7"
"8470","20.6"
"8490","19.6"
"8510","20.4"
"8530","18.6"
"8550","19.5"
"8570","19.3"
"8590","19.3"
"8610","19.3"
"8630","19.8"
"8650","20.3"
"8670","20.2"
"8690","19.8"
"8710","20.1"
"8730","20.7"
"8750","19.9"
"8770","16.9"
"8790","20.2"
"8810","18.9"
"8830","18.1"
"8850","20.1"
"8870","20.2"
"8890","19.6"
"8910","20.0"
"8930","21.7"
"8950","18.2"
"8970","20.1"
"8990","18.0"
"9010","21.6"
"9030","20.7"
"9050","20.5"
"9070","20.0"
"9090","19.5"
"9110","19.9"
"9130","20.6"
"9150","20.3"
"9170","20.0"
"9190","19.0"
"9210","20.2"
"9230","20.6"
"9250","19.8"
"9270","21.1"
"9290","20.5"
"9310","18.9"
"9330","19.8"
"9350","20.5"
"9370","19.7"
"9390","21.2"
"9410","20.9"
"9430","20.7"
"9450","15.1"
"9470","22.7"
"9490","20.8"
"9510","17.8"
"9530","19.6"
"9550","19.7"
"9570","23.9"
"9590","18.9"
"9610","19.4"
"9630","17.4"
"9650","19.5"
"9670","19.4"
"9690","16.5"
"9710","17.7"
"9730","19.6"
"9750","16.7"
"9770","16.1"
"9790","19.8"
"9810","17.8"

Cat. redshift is 0.149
